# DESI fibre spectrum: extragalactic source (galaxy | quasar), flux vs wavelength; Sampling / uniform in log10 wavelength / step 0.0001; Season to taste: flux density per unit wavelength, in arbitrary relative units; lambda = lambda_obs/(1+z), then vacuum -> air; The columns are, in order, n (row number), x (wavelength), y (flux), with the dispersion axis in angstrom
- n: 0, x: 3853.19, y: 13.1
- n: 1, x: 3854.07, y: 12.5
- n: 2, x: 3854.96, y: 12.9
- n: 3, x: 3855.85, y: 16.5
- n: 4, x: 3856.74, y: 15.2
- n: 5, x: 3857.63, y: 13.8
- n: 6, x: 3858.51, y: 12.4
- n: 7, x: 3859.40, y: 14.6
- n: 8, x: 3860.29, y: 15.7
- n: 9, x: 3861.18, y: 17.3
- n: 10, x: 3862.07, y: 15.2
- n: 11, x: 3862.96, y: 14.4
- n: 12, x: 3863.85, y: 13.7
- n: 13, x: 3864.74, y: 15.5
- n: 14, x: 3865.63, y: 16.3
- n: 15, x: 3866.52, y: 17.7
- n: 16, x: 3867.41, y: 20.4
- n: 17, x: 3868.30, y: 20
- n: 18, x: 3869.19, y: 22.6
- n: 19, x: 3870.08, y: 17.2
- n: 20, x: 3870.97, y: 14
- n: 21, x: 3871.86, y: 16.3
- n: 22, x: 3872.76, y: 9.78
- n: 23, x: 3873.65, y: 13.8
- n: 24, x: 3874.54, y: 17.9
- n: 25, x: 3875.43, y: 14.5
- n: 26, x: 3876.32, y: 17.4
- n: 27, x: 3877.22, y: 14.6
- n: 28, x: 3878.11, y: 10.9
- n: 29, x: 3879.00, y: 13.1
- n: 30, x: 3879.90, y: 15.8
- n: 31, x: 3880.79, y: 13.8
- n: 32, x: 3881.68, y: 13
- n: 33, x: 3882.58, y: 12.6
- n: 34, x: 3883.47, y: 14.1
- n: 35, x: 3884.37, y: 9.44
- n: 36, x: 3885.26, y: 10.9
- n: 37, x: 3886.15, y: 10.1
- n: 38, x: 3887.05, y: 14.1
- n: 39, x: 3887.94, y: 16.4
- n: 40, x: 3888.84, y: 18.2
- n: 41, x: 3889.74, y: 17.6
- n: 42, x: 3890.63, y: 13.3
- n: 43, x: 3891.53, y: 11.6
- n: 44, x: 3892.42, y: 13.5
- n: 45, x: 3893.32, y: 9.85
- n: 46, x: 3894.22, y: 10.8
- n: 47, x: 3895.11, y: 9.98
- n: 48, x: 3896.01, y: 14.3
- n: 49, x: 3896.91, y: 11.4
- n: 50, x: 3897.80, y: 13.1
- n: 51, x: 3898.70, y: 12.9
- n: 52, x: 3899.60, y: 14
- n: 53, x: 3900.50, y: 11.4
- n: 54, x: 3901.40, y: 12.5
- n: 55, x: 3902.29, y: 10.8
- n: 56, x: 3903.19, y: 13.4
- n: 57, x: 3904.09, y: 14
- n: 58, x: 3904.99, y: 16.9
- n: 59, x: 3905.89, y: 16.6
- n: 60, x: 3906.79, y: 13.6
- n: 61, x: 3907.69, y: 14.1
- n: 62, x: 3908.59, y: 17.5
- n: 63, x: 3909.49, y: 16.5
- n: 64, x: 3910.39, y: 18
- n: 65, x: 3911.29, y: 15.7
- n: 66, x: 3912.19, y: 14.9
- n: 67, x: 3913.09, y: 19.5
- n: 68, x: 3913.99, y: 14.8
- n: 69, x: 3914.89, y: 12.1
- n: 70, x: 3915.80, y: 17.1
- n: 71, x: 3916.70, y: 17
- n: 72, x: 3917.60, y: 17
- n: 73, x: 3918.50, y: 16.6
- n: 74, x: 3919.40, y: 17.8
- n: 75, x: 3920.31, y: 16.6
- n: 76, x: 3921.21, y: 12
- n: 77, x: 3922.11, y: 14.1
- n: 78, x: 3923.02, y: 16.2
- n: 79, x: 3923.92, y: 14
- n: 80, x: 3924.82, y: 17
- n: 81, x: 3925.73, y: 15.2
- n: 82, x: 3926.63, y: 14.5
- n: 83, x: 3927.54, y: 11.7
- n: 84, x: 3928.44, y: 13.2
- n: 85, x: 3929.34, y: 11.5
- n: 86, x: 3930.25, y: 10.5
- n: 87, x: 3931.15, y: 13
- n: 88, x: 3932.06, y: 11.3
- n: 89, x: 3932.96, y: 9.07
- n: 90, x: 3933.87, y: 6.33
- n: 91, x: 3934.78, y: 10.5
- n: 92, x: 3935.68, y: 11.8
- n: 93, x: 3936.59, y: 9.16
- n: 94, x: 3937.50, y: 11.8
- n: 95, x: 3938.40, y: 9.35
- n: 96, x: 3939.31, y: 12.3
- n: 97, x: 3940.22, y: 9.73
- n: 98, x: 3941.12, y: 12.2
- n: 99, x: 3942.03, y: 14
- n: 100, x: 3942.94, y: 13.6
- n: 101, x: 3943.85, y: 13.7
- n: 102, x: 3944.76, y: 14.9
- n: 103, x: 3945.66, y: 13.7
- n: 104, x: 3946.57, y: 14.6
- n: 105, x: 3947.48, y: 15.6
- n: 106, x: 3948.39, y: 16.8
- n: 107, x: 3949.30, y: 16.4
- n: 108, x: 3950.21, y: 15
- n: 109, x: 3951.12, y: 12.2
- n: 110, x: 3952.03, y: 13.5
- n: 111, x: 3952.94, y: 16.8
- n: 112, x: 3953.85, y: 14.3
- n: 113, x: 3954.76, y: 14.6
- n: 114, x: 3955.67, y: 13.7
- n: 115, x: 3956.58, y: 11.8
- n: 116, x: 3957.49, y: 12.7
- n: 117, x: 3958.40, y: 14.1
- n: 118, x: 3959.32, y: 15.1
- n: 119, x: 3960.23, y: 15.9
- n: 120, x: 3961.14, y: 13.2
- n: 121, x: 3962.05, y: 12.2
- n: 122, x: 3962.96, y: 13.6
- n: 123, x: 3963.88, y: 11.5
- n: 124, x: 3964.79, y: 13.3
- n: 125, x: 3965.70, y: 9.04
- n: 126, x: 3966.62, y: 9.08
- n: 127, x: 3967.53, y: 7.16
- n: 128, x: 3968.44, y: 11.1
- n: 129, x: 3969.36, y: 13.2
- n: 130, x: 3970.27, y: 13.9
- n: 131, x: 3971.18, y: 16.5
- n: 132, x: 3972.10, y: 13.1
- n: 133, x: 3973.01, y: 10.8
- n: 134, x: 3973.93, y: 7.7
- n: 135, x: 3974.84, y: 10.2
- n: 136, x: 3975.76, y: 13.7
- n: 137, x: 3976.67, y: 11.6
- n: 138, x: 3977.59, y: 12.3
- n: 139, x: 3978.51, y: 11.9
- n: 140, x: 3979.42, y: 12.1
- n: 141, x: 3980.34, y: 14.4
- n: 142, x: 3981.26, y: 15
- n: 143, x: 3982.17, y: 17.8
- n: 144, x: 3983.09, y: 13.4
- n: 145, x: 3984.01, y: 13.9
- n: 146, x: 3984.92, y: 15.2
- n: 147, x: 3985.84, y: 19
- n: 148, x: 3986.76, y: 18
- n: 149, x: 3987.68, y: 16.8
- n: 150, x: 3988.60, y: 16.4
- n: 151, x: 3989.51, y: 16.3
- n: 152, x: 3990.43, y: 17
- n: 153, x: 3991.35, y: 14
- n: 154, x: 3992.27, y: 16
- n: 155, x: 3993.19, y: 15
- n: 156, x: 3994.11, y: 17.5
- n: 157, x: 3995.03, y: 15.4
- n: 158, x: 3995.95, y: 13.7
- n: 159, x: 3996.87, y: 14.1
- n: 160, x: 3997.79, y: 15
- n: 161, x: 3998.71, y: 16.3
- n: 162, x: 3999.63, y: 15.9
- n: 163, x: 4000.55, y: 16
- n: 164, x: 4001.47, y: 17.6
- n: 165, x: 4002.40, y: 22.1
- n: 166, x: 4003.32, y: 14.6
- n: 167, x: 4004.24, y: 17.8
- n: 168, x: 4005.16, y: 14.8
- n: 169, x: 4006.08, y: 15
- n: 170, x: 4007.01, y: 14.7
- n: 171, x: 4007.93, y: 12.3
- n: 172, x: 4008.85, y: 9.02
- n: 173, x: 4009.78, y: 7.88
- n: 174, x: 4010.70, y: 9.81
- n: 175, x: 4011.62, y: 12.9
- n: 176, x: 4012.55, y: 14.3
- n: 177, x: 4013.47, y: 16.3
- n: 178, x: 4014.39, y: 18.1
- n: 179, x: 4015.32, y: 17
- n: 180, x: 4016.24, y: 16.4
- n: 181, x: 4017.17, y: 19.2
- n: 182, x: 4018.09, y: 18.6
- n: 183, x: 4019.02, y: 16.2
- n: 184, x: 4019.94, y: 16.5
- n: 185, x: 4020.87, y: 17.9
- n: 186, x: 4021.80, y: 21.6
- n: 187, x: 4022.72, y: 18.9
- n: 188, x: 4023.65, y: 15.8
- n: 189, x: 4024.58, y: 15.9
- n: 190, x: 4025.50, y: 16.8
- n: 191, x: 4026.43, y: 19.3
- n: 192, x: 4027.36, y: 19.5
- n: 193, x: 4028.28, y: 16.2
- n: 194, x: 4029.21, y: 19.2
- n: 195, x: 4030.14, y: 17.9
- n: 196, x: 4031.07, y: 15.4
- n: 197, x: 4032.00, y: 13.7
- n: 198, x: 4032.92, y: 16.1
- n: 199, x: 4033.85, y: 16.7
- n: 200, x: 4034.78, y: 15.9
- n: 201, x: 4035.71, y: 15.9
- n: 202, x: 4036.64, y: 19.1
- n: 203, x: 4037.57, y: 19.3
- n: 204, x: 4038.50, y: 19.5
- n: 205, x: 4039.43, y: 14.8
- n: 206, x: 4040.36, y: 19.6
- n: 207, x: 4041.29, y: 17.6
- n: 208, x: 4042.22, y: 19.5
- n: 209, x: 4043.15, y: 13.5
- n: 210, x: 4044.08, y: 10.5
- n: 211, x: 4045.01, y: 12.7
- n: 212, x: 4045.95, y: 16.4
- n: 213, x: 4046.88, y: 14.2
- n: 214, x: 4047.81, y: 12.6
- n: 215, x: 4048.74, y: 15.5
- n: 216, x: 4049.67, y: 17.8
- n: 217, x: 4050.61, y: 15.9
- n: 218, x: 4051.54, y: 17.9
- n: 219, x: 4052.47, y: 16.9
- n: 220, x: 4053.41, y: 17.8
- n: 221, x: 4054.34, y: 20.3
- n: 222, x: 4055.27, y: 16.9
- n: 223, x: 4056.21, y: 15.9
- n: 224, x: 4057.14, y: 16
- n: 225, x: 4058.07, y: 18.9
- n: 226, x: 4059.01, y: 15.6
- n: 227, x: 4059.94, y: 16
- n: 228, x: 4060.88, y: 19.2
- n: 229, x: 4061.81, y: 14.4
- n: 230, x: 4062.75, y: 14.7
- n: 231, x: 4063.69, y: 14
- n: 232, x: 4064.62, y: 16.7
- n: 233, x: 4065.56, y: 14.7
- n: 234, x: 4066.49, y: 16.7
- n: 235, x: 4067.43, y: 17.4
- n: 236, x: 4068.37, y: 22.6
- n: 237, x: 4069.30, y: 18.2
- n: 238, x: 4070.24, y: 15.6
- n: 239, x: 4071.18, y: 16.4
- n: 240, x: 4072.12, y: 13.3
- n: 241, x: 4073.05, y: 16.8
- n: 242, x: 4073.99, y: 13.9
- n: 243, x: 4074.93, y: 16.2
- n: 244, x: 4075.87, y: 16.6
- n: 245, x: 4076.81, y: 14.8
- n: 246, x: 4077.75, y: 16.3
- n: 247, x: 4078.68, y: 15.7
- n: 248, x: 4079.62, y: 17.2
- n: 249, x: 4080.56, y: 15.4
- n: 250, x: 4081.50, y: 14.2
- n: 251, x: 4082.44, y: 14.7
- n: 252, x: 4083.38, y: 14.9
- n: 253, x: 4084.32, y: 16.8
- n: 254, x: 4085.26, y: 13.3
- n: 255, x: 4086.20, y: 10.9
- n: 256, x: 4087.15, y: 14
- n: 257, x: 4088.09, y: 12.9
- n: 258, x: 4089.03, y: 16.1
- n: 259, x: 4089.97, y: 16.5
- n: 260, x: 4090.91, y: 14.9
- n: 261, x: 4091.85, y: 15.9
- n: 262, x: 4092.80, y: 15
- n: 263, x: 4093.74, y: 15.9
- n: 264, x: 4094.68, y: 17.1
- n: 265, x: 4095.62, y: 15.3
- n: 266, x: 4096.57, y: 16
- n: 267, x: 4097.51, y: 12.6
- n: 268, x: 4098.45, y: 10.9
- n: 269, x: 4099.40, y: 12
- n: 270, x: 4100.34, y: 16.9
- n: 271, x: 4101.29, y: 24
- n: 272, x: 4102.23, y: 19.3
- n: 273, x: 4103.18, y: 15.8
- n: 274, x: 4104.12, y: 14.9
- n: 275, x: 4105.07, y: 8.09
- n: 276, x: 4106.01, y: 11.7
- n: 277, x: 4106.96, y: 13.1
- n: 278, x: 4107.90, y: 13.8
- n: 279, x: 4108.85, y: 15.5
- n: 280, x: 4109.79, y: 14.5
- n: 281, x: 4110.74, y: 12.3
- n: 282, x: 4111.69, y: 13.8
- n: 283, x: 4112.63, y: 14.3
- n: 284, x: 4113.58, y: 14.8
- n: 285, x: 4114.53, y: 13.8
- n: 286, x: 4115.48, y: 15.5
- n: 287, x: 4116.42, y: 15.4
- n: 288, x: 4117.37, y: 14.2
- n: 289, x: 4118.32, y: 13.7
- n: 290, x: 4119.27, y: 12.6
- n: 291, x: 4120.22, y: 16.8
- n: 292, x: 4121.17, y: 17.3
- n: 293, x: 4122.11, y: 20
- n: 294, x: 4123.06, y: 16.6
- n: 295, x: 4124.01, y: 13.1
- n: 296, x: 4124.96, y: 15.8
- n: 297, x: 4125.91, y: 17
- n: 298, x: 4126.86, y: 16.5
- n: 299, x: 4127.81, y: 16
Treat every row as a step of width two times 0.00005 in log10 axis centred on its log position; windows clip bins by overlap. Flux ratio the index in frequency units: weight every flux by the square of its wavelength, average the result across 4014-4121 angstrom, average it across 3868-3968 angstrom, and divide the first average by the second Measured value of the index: 1.25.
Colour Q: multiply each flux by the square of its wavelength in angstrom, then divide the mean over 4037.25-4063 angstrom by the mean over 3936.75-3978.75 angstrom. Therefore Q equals 1.3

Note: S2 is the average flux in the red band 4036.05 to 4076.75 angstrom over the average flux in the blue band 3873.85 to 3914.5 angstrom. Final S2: 1.18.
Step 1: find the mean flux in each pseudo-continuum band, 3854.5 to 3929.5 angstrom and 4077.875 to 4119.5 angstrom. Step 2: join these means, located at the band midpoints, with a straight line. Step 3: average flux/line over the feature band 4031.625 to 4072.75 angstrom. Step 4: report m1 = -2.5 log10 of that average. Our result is -0.122 mag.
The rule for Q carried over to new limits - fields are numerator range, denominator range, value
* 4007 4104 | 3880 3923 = 1.22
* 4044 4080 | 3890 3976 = 1.29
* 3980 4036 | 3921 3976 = 1.29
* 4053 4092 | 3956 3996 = 1.22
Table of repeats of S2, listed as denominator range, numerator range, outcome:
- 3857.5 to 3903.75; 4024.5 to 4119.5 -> 1.11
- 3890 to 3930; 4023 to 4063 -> 1.16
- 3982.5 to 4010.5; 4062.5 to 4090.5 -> 1.02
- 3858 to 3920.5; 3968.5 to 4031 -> 1.04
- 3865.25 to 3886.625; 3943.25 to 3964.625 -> 0.95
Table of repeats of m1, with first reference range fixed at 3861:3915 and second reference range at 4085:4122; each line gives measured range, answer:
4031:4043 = -0.17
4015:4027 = -0.21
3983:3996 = -0.10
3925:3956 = 0.13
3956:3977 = 0.19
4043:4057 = -0.07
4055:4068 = -0.11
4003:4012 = 0.14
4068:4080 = -0.12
